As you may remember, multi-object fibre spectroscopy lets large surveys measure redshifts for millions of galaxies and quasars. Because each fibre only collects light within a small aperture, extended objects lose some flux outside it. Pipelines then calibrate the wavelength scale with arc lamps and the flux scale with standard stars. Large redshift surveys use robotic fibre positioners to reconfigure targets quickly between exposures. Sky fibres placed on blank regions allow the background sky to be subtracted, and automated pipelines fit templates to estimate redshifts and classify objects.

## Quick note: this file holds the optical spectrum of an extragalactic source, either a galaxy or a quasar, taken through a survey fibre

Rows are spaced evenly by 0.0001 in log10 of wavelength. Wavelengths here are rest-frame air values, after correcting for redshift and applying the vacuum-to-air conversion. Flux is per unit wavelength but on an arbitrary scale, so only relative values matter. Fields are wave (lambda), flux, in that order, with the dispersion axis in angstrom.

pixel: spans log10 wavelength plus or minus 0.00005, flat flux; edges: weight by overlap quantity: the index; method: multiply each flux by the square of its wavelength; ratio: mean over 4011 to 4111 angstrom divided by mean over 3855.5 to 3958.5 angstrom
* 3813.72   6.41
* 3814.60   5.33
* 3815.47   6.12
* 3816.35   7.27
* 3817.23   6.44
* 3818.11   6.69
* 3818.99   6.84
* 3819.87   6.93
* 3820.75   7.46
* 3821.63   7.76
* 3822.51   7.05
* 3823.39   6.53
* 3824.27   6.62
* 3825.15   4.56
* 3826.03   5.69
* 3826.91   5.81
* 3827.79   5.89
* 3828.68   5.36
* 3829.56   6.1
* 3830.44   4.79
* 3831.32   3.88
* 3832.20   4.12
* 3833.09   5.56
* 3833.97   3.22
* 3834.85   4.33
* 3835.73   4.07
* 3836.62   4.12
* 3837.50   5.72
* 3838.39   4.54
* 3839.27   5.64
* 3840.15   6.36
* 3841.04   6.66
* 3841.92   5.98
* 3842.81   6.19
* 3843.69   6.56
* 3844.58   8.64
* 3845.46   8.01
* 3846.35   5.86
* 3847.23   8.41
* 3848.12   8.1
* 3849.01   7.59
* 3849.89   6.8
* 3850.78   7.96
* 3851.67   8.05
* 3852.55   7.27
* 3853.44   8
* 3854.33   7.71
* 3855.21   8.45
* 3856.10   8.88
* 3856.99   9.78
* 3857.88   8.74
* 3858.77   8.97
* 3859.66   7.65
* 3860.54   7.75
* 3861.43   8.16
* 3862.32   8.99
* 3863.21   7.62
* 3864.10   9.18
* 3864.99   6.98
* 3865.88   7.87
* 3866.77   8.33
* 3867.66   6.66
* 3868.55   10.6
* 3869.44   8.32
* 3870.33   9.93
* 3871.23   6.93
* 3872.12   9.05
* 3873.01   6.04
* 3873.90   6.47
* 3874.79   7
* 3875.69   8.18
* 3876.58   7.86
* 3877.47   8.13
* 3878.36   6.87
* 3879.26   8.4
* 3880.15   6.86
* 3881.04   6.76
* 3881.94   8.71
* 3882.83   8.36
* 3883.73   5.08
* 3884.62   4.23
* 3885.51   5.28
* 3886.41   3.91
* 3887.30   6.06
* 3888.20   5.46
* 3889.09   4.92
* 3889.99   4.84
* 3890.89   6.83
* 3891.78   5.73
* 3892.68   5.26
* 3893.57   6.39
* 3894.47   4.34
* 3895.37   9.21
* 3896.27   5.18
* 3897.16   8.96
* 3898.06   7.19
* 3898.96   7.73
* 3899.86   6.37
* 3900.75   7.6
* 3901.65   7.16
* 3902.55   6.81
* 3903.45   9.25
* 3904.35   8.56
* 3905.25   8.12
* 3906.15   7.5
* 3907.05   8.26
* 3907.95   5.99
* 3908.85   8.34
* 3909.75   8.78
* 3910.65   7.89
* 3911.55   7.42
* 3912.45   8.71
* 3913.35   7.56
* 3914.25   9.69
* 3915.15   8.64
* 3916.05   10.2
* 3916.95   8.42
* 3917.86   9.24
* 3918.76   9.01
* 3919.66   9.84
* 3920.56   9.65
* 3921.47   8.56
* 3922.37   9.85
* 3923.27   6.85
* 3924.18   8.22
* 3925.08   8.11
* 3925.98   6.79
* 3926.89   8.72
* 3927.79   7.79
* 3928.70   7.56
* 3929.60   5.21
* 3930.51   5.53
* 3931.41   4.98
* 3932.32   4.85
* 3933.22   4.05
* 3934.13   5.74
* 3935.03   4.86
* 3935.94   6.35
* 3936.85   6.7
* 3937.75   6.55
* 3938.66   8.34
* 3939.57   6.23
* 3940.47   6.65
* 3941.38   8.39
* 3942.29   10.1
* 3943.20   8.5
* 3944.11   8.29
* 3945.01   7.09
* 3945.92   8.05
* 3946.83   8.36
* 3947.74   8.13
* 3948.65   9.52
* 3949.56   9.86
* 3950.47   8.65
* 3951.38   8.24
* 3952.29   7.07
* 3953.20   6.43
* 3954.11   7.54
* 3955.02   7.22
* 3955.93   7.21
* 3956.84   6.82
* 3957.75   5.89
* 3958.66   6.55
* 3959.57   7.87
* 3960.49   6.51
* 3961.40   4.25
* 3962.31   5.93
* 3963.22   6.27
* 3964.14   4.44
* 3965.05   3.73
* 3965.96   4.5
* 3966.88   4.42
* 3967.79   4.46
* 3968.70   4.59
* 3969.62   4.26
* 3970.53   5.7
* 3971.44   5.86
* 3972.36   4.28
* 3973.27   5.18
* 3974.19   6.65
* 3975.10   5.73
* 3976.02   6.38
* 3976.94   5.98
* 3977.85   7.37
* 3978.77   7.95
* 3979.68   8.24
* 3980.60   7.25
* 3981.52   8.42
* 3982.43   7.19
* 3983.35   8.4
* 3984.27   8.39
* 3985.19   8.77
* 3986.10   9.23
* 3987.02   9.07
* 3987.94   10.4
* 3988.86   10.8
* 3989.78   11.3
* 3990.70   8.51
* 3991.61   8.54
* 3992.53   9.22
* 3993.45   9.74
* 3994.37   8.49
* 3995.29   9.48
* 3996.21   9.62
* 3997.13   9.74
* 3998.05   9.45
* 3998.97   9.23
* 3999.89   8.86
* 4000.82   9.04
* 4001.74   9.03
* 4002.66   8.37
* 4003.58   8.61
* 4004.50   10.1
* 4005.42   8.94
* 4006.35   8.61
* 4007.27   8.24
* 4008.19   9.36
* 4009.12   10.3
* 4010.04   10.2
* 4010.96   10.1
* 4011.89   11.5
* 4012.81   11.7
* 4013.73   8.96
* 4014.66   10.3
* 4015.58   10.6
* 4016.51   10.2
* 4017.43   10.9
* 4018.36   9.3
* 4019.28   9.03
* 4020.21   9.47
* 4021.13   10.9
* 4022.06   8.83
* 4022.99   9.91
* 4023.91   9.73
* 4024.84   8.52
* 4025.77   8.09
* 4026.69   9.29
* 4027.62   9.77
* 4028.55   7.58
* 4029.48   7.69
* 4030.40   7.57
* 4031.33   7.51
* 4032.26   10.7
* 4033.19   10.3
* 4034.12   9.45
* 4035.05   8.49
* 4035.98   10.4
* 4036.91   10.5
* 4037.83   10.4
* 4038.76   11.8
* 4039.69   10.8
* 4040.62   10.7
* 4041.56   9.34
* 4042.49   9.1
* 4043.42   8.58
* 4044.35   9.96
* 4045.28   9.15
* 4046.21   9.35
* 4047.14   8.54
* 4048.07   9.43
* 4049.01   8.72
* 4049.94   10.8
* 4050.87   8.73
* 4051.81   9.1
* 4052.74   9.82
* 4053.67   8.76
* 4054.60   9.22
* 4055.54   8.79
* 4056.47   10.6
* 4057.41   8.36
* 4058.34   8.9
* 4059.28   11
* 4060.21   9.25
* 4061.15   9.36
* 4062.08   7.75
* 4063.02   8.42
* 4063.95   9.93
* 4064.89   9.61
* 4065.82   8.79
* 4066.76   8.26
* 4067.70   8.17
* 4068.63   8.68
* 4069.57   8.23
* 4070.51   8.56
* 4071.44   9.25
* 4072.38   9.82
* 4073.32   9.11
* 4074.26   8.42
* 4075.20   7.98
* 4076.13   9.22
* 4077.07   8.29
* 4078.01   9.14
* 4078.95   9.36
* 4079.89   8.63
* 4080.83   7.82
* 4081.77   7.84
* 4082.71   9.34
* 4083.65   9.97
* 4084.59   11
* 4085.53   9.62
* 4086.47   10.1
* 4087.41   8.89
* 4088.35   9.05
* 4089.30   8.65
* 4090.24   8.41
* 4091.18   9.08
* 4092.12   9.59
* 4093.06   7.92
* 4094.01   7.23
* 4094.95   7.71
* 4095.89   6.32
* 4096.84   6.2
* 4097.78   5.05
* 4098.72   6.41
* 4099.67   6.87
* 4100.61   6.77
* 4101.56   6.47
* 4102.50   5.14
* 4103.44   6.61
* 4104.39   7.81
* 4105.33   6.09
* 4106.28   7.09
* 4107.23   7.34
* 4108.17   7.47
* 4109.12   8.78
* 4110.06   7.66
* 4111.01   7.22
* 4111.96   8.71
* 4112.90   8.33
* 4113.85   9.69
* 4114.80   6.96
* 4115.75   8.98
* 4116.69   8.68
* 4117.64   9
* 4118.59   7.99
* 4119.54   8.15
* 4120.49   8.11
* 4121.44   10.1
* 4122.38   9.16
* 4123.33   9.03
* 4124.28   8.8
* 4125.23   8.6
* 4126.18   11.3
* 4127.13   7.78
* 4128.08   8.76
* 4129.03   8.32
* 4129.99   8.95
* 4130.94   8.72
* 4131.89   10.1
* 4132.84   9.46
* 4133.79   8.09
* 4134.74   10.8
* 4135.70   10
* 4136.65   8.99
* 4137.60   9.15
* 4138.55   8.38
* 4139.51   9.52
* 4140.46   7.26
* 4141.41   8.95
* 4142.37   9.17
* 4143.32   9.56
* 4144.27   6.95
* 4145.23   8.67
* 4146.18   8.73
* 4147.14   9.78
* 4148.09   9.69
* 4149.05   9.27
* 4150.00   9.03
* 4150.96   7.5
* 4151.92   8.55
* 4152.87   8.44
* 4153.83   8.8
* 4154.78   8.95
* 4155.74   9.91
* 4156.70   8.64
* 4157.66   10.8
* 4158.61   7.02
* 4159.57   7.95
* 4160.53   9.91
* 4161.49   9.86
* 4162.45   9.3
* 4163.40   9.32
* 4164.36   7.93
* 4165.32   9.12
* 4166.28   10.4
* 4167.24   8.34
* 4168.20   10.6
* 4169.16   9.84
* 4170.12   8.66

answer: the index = 1.28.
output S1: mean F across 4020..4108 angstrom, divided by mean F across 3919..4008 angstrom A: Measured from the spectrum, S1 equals 1.17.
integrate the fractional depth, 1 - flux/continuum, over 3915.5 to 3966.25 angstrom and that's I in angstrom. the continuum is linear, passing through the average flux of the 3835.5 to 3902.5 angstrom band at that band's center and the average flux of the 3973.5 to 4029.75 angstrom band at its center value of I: 5.4 angstrom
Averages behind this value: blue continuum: 7.13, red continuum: 9.03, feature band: 7.26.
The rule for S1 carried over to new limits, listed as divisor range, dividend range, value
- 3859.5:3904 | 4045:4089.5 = 1.27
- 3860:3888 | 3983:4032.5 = 1.26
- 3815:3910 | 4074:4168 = 1.23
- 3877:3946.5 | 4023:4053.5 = 1.29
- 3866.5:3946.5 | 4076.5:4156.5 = 1.15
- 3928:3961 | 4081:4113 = 1.10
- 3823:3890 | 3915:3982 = 1.02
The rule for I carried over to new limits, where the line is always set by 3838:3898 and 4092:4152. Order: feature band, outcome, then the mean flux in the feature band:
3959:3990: 3.8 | 6.72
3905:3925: -2.9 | 8.49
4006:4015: -2.4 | 9.94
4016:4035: -3.3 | 9.22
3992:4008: -2.8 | 9.1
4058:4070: -1.4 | 8.95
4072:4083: -0.9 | 8.73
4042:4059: -2.7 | 9.24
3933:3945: 0.8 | 7.04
